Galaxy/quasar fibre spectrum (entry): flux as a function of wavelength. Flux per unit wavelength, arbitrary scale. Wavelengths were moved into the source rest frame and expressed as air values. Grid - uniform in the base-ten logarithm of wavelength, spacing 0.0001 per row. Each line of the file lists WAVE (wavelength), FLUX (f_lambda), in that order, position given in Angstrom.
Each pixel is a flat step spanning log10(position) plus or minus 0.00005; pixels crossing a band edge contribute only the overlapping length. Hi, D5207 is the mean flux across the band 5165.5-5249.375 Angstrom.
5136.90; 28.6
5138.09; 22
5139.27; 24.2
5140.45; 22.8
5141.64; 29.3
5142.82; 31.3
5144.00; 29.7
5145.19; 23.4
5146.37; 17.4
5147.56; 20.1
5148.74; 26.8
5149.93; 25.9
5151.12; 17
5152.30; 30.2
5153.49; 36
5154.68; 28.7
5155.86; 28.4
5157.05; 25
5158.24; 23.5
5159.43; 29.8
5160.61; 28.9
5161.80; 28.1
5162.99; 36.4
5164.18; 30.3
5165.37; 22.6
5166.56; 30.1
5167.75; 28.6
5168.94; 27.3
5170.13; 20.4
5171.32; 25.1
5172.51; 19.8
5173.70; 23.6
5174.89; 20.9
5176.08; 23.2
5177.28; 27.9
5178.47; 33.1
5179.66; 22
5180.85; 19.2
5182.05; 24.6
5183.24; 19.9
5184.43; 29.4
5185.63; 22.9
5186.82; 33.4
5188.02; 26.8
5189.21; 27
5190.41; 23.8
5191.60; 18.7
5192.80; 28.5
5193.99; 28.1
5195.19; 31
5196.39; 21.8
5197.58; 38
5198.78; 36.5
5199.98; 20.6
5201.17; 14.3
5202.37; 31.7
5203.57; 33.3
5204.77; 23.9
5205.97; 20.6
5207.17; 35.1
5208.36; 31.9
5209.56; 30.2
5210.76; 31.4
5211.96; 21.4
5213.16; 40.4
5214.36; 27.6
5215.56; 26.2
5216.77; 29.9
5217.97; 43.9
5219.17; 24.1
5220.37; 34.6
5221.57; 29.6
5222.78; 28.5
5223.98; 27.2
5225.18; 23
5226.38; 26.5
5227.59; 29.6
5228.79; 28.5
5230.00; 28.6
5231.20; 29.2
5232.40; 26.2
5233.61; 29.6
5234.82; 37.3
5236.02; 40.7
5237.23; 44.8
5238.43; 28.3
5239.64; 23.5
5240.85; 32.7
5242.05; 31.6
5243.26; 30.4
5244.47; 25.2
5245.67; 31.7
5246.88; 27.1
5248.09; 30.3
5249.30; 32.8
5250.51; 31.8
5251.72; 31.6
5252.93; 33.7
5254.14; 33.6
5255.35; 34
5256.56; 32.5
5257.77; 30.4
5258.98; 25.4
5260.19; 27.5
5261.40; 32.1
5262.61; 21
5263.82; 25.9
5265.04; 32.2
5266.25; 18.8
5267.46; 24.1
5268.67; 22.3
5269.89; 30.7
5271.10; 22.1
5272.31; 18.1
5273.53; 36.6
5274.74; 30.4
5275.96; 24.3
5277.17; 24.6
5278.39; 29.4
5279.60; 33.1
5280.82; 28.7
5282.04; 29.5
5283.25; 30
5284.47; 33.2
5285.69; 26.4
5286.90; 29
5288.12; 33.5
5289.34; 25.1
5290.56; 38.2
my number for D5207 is 28.2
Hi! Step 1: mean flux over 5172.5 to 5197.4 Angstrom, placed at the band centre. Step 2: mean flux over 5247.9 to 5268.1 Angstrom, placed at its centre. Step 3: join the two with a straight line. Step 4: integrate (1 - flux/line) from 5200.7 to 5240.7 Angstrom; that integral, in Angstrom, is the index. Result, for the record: -3.7 Angstrom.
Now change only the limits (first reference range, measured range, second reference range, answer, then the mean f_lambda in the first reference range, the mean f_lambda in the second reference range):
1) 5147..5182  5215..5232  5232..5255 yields 0.6 Angstrom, 26.1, 31.8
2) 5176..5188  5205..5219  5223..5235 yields -1.6 Angstrom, 25.7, 28.3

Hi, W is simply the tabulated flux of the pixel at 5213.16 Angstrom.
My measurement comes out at 40.4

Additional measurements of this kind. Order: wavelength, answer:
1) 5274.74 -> 30.4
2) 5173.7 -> 23.6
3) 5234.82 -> 37.3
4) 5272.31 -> 18.1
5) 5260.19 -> 27.5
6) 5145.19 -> 23.4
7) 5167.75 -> 28.6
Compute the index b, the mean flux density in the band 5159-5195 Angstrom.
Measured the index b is 26.1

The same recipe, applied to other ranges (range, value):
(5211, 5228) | 29.5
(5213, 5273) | 29.5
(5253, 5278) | 27.5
